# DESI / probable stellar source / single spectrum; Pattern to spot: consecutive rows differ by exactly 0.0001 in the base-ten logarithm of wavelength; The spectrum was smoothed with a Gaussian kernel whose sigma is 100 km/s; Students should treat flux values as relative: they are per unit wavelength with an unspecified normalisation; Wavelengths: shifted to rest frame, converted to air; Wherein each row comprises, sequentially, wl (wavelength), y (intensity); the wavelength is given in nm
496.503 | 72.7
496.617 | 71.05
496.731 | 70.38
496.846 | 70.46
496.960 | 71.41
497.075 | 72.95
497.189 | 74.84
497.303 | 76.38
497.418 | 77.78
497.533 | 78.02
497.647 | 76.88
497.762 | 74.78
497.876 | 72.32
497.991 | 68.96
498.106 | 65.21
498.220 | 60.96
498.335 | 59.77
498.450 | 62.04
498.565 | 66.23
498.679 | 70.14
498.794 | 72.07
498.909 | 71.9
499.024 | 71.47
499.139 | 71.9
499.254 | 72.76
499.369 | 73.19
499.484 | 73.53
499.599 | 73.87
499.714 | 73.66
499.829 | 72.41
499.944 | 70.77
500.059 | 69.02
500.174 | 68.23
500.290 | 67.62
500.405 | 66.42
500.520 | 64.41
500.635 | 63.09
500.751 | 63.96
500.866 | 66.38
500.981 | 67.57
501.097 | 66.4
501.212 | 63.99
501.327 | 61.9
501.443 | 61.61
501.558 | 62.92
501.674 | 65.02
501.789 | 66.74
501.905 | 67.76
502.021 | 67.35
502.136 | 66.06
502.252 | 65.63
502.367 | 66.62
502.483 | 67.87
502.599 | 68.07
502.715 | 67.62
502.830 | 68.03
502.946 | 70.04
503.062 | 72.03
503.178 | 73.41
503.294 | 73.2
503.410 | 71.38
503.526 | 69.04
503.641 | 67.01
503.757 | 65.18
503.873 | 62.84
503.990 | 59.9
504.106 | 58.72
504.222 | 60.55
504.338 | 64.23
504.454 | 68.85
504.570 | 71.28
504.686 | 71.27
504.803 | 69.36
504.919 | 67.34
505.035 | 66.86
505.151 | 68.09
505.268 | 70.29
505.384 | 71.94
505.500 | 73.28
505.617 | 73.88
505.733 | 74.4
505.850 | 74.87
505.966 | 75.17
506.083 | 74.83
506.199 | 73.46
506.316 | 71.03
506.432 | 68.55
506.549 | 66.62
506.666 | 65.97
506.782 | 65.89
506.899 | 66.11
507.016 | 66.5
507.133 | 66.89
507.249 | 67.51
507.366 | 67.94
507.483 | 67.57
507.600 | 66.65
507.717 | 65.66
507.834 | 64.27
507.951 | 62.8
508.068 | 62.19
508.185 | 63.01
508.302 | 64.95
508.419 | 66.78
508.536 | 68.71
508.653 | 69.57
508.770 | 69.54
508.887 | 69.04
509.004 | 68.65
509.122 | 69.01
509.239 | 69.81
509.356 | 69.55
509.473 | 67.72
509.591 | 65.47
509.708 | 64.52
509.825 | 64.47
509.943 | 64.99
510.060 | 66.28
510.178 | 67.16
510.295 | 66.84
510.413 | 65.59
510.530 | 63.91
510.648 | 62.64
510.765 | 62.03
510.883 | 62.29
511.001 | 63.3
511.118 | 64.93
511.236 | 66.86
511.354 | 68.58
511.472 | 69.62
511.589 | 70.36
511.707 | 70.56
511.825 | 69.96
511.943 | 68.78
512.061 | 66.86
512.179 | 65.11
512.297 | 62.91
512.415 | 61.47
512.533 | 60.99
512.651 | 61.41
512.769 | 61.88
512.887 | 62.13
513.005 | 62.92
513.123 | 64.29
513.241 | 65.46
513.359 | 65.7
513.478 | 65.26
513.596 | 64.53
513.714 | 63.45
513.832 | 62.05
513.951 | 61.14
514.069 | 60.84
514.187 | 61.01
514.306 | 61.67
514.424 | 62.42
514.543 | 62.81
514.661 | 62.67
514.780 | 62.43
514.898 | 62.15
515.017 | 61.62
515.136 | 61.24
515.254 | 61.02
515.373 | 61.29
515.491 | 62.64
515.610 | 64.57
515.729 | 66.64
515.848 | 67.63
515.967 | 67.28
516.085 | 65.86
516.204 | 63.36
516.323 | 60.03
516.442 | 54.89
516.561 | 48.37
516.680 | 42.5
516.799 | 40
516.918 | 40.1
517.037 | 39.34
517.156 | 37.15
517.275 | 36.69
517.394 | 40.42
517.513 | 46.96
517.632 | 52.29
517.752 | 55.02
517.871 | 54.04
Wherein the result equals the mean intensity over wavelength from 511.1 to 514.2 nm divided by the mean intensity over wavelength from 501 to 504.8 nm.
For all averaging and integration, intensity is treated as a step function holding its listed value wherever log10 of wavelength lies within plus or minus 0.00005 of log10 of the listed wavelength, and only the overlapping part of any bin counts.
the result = 0.97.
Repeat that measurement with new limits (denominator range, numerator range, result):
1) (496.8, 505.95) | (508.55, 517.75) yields 0.90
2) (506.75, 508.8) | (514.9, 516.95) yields 0.88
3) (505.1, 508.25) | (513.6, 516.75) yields 0.89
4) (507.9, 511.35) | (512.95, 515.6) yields 0.95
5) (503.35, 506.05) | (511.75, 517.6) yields 0.86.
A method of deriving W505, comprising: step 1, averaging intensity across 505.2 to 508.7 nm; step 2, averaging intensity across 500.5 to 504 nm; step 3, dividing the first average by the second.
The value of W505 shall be 1.0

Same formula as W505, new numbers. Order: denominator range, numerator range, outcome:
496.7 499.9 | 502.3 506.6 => 0.97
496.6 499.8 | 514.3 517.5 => 0.79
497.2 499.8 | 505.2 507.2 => 0.99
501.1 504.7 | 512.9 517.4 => 0.88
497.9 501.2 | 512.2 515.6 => 0.92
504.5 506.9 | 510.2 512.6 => 0.93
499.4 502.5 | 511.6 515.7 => 0.95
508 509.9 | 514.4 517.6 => 0.83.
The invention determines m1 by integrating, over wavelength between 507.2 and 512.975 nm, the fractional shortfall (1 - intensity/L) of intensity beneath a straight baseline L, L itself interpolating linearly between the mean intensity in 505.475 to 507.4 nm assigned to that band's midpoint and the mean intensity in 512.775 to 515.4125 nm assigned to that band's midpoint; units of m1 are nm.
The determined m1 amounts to 0.05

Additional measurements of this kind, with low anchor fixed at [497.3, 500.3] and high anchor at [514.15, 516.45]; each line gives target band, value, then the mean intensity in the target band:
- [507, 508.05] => 0.008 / 66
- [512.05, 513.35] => 0.018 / 63.2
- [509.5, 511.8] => -0.030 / 65.9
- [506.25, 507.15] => -0.004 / 67.2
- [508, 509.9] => -0.033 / 67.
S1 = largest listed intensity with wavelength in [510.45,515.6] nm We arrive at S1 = 70.56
